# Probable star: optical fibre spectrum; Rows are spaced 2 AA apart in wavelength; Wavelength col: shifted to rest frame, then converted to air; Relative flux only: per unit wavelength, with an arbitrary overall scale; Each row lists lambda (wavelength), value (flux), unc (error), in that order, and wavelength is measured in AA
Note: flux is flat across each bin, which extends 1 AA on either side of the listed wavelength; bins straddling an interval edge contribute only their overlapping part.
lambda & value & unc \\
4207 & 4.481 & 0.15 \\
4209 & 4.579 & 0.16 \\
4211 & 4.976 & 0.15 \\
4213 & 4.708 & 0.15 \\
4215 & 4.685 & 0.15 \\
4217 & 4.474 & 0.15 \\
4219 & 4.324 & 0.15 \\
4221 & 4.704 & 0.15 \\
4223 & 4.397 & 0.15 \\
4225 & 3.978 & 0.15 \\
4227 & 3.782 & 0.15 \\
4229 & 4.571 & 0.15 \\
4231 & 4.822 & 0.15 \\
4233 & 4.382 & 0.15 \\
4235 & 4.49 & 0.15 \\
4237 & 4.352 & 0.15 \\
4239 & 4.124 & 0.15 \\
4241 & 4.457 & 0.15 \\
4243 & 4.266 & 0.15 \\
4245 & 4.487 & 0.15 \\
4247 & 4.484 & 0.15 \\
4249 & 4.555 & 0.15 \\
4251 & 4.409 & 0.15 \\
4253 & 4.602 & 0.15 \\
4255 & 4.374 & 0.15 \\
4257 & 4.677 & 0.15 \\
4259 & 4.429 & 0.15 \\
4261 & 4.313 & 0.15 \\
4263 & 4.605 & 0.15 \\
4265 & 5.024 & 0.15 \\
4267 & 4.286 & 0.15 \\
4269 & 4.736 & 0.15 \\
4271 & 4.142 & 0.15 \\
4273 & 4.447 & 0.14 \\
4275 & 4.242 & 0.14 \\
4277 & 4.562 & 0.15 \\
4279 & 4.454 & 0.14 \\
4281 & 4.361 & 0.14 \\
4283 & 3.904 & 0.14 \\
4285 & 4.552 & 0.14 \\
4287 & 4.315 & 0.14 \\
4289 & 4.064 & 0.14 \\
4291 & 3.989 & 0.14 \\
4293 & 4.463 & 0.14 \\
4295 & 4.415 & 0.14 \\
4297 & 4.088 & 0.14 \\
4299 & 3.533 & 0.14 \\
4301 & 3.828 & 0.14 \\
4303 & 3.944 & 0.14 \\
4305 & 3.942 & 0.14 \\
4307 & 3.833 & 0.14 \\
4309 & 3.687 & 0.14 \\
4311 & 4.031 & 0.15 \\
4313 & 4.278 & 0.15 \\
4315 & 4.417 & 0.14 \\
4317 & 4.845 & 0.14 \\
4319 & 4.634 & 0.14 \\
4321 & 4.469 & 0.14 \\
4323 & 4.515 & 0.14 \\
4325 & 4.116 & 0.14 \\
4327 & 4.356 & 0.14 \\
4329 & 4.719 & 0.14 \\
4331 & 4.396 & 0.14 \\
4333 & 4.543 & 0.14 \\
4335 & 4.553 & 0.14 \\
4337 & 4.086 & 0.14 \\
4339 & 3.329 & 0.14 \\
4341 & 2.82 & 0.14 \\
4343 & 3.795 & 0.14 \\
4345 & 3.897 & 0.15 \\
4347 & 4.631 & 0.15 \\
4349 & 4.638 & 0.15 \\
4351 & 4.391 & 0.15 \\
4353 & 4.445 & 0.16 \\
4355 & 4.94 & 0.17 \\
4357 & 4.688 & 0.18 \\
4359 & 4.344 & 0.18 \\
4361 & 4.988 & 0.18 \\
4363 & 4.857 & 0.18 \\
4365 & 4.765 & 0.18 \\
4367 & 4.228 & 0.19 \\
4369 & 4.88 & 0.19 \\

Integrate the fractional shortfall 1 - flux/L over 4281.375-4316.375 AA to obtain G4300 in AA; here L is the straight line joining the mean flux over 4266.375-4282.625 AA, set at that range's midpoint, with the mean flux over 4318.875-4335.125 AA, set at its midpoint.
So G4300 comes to 2.6 AA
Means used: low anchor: 4.39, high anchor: 4.47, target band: 4.09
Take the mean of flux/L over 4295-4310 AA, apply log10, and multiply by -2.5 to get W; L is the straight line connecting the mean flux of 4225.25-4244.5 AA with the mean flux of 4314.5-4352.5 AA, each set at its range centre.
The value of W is 0.112 mag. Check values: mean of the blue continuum 4.35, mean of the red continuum 4.27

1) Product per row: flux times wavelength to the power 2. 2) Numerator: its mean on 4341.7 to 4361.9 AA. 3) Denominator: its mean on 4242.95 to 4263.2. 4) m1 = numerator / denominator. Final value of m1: 1.04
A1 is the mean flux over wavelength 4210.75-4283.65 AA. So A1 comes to 4.45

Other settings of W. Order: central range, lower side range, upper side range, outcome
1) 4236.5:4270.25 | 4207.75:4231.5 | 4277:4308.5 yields -0.04 mag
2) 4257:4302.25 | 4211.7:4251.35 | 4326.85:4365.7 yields 0.02 mag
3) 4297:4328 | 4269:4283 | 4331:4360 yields 0.03 mag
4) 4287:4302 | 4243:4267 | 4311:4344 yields 0.08 mag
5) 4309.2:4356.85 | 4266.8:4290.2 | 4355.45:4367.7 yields 0.06 mag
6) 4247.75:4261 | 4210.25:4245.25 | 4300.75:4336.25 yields -0.02 mag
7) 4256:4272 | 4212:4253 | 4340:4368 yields -0.03 mag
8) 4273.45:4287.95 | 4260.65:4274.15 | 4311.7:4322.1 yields 0.04 mag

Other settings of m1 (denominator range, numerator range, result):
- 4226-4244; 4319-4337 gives 1.07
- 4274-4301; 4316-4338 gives 1.08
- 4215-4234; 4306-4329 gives 1.02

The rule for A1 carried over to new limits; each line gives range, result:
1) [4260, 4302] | 4.3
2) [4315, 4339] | 4.43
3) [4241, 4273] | 4.49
